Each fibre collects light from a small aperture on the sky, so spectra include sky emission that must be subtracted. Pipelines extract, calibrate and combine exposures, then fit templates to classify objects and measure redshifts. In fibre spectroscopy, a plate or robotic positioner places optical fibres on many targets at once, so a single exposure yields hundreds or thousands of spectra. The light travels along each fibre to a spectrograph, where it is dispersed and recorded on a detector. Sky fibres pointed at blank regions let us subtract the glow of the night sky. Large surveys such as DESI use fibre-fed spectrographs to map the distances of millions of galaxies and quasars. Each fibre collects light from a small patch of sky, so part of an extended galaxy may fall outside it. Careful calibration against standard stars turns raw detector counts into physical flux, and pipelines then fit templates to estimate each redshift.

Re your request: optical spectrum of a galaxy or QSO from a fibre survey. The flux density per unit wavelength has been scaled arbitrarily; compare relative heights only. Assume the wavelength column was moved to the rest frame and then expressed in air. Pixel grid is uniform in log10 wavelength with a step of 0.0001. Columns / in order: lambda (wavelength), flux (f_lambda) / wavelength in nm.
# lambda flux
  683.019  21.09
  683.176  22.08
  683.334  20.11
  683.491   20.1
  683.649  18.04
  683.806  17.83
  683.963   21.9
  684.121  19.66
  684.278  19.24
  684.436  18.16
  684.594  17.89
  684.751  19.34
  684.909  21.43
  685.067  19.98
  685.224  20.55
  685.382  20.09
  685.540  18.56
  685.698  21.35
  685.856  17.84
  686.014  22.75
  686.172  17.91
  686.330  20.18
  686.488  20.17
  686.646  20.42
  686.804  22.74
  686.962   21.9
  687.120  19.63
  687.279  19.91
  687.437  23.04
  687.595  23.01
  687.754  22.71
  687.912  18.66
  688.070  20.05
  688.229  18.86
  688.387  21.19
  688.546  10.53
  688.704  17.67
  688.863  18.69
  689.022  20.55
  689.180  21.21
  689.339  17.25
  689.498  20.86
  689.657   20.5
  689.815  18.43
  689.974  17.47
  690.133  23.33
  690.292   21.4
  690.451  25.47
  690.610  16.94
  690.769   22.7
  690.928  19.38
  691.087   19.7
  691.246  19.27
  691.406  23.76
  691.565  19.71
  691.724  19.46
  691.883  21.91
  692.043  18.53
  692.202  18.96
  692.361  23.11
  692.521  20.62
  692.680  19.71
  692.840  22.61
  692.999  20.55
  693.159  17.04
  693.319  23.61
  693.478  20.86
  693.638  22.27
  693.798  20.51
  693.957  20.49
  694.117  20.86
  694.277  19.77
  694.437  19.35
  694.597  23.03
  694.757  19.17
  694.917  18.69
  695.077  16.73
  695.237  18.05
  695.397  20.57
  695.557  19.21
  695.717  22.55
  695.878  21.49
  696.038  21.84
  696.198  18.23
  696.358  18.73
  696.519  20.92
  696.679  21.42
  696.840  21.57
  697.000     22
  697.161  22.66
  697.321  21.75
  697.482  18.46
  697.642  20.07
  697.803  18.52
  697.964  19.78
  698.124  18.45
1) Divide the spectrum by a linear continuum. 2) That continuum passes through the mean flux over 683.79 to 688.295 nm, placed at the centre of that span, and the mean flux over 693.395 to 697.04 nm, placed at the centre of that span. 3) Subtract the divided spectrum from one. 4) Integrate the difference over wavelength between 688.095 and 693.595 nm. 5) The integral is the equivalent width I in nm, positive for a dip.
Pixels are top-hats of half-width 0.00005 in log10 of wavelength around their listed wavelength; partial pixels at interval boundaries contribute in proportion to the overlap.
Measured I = 0.06 nm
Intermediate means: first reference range 20.2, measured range 20.1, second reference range 20.3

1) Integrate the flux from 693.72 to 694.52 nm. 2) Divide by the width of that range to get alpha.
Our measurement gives 20.2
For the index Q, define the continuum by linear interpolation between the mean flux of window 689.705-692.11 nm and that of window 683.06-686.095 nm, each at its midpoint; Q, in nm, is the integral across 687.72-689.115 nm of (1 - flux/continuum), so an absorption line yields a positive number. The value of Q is 0.11 nm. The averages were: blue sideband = 19.8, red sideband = 20.5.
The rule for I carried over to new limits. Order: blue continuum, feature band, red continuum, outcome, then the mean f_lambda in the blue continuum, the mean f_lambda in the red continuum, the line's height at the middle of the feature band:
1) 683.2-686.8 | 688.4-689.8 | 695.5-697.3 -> 0.118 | 19.8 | 21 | 20.2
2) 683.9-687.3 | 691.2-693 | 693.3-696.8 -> -0.041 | 20.1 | 20.3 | 20.3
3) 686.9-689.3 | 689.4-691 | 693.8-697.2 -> -0.055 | 19.8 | 20.3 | 19.9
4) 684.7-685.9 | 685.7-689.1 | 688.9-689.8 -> -0.005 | 20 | 19.9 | 19.9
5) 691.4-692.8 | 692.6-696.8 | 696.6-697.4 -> 0.180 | 20.5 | 21.9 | 21.2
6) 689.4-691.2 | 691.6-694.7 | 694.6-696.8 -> -0.070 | 20.5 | 20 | 20.2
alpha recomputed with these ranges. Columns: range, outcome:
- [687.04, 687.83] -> 21.6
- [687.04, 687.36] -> 19.8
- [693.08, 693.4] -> 20.4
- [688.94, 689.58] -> 20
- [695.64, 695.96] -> 22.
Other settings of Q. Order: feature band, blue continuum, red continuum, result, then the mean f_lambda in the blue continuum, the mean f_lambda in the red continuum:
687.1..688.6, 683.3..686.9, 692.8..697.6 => 0.007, 19.8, 20.5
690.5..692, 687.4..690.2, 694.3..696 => -0.049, 19.6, 19.9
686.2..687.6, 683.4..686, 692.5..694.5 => -0.082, 19.6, 20.6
